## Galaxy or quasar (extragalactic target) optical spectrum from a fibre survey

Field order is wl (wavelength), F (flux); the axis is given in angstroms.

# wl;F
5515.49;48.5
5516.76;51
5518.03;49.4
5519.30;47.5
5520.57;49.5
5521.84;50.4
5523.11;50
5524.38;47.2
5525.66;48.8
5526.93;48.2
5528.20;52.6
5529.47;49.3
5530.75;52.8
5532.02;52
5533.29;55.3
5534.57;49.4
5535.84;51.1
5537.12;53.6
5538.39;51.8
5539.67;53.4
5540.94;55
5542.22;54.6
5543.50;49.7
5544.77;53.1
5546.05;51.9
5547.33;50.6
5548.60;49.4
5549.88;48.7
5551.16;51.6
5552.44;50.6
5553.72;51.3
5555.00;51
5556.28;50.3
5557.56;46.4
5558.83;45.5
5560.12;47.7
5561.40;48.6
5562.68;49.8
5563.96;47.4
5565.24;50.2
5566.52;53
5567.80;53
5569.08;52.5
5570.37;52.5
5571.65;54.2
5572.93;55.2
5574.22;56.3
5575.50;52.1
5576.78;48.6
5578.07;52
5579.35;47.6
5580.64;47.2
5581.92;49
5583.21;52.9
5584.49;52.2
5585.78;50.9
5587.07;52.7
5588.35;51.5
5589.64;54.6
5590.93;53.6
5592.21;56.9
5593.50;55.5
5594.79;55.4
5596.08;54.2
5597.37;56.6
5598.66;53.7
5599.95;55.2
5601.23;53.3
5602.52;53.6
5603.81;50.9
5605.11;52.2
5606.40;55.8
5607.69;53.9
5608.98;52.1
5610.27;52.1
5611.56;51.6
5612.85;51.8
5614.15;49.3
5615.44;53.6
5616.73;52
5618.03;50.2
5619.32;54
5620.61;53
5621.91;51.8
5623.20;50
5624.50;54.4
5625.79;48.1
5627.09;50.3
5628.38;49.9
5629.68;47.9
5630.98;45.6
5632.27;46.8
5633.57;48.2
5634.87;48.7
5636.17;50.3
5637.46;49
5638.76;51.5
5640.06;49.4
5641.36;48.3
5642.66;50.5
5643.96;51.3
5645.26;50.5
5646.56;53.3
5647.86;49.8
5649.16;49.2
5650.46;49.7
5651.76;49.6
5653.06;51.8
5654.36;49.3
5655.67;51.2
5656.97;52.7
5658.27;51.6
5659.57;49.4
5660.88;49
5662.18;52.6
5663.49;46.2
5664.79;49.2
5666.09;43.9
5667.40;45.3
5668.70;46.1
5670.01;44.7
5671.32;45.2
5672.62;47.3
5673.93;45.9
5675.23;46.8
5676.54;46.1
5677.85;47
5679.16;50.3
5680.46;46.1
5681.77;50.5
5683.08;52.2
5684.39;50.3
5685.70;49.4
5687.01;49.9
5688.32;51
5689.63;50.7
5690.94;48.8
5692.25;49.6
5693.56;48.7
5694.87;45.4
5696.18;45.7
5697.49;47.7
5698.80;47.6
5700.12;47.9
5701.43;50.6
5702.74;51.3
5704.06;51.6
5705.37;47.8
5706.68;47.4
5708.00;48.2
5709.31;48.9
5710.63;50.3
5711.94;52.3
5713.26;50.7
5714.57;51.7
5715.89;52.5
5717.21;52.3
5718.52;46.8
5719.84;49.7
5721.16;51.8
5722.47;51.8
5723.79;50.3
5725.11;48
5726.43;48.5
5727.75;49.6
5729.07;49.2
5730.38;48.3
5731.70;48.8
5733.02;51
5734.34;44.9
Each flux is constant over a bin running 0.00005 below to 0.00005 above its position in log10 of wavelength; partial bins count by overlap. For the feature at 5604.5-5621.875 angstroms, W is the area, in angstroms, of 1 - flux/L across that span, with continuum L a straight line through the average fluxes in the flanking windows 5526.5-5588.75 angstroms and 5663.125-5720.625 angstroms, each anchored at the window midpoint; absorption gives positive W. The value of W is -0.8 angstroms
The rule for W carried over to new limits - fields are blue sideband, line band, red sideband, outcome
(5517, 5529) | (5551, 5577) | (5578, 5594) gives 0.1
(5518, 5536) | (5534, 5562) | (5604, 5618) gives 0.0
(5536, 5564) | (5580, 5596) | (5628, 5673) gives -0.9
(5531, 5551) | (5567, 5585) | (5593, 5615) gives 0.3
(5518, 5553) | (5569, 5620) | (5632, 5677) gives -2.8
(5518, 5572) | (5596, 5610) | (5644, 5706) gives -1.1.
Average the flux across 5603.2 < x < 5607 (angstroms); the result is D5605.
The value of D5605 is 52.8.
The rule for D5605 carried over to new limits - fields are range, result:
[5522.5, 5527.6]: 48.6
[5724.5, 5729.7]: 48.8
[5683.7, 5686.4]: 49.8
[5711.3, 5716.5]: 51.8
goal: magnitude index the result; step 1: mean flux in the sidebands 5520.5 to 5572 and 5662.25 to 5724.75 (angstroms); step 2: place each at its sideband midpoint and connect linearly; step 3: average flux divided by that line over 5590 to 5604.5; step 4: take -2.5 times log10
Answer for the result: -0.09 mag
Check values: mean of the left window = 50.8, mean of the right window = 48.8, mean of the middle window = 54.4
